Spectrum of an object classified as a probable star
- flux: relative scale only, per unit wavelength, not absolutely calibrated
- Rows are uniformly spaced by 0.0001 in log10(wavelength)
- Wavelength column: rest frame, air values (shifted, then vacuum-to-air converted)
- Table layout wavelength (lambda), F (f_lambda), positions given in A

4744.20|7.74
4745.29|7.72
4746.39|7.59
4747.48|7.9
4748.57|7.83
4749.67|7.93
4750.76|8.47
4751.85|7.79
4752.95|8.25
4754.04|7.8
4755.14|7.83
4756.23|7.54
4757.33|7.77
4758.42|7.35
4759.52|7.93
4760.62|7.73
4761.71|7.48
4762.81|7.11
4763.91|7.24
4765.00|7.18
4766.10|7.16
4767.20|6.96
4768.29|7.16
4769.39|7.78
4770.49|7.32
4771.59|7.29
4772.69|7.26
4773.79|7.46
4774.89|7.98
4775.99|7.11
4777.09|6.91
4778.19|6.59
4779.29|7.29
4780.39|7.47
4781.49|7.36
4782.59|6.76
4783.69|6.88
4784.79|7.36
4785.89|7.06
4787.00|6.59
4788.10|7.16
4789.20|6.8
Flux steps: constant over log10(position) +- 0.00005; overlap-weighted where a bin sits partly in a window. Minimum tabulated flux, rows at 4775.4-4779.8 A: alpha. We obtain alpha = 6.59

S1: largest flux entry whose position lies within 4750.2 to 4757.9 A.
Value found 8.47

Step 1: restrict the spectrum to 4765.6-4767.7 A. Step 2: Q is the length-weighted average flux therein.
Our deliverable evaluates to 7.05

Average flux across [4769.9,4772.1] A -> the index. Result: 7.3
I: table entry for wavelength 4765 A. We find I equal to 7.18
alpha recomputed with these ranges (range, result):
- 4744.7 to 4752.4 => 7.59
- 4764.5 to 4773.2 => 6.96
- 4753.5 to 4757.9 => 7.54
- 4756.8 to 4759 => 7.35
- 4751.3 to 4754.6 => 7.79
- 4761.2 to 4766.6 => 7.11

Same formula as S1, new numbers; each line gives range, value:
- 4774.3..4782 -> 7.98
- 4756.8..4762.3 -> 7.93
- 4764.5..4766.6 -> 7.18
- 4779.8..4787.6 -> 7.47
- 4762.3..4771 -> 7.78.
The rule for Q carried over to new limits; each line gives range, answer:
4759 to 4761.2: 7.83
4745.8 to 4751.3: 7.94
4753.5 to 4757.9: 7.73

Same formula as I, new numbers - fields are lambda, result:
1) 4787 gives 6.59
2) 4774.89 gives 7.98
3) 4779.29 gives 7.29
